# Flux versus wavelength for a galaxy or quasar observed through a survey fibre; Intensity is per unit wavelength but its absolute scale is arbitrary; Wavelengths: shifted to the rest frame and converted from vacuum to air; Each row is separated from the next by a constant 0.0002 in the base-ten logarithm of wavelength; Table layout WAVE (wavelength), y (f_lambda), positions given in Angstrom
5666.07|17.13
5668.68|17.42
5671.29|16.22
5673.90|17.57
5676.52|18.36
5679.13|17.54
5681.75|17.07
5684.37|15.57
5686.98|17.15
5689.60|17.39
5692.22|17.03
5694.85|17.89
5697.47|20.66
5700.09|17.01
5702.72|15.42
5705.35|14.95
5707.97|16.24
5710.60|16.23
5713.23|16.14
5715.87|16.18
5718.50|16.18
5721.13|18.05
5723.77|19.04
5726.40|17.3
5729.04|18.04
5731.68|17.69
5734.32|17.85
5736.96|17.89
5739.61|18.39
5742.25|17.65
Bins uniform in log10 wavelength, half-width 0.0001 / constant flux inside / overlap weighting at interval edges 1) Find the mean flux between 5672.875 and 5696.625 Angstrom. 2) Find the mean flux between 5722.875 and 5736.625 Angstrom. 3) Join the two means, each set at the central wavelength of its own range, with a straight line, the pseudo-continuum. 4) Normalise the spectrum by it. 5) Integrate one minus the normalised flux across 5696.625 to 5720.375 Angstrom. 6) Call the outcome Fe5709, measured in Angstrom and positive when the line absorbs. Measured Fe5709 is 1.5 Angstrom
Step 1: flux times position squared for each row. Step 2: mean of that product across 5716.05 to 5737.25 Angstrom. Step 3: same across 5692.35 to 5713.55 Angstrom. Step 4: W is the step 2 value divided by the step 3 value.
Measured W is 1.06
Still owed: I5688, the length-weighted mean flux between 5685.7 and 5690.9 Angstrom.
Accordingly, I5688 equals 17.3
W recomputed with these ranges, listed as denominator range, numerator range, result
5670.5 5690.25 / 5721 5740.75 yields 1.07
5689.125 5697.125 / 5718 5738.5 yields 1.01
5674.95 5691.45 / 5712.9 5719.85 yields 0.95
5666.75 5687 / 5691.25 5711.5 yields 1.00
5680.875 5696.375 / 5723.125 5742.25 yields 1.07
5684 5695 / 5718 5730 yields 1.06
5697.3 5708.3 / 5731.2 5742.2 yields 1.10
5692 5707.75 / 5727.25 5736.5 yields 1.05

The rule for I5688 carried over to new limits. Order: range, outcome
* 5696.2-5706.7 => 17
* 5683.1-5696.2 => 17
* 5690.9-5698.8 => 18.5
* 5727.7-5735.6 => 17.9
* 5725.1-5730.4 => 17.7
